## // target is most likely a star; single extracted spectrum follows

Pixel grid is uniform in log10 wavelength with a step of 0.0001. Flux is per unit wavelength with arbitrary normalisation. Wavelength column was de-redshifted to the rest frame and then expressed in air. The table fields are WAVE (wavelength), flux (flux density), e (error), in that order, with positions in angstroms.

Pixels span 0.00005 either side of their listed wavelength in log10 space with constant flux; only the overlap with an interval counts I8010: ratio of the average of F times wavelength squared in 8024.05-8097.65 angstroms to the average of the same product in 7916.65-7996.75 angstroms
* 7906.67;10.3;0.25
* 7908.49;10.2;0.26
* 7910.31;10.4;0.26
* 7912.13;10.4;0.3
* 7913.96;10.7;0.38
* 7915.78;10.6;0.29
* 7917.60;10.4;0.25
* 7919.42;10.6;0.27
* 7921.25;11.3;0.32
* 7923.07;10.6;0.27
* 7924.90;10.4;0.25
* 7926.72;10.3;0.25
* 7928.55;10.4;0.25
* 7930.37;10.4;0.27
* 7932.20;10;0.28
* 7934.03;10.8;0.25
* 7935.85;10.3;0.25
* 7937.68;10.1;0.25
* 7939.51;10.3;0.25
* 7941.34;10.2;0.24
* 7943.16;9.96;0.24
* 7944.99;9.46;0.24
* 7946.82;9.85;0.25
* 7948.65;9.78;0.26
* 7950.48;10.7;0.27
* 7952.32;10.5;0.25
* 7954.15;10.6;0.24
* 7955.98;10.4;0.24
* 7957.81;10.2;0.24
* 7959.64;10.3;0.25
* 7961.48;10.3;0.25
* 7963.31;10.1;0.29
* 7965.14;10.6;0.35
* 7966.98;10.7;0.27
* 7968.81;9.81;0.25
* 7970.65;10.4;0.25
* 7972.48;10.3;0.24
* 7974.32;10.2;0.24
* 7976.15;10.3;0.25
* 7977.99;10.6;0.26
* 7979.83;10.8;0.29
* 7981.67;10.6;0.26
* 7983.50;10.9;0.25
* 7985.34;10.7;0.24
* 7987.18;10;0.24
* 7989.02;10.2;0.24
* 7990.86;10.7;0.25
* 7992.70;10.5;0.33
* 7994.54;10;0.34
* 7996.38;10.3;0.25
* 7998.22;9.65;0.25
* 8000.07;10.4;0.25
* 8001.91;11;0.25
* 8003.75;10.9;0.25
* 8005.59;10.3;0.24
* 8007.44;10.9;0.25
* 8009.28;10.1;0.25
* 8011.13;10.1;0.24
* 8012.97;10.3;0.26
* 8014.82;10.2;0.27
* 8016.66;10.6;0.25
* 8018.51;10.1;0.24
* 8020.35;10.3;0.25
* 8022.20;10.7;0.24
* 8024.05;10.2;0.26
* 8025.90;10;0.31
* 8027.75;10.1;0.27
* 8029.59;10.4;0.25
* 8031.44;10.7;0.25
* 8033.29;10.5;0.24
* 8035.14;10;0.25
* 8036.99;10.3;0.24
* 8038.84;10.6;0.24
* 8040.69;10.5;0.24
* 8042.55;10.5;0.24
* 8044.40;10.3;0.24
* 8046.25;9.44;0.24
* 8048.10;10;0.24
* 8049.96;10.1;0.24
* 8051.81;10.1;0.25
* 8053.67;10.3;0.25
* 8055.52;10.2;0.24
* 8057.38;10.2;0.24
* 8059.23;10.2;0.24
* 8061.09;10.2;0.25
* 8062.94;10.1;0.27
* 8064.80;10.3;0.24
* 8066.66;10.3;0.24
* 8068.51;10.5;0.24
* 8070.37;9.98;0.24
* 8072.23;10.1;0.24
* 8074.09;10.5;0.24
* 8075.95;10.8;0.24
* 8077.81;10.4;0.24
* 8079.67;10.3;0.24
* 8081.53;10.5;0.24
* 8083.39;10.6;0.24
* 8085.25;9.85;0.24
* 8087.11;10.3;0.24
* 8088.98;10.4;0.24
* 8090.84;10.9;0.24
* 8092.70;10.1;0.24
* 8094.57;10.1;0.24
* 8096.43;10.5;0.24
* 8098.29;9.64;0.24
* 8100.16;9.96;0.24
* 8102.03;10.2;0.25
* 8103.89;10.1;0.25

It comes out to 1.02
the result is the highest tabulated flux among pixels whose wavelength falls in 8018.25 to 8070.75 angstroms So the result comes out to 10.7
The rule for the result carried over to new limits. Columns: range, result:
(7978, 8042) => 11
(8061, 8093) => 10.9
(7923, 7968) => 10.8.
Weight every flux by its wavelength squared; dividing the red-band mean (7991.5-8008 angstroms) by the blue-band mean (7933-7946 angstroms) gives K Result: 1.04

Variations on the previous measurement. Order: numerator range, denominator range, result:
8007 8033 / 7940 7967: 1.03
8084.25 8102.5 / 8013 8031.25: 1.01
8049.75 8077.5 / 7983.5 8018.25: 1.00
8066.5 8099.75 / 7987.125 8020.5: 1.02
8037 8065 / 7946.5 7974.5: 1.01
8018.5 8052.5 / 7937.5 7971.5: 1.02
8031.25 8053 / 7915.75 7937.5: 1.00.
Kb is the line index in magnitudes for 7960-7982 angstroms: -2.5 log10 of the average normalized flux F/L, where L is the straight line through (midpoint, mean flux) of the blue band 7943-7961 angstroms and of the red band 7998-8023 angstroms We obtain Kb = -0.01 mag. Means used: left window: 10.2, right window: 10.4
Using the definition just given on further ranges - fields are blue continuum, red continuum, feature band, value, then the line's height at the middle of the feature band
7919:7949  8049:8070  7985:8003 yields -0.01 mag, 10.3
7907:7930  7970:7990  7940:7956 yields 0.04 mag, 10.5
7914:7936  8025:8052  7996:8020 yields -0.01 mag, 10.3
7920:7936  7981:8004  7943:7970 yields 0.03 mag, 10.5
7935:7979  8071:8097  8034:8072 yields 0.01 mag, 10.3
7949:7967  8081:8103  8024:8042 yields 0.00 mag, 10.3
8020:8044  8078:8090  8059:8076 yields 0.01 mag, 10.3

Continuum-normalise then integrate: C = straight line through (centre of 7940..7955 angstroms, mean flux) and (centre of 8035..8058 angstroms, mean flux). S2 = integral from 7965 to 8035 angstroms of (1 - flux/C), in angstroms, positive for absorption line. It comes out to -1.5 angstroms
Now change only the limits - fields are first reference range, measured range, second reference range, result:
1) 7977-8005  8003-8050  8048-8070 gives 0.11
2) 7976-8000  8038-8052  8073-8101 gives 0.22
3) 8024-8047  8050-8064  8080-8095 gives 0.17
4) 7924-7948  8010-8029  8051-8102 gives -0.04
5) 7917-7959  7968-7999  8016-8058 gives -0.17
